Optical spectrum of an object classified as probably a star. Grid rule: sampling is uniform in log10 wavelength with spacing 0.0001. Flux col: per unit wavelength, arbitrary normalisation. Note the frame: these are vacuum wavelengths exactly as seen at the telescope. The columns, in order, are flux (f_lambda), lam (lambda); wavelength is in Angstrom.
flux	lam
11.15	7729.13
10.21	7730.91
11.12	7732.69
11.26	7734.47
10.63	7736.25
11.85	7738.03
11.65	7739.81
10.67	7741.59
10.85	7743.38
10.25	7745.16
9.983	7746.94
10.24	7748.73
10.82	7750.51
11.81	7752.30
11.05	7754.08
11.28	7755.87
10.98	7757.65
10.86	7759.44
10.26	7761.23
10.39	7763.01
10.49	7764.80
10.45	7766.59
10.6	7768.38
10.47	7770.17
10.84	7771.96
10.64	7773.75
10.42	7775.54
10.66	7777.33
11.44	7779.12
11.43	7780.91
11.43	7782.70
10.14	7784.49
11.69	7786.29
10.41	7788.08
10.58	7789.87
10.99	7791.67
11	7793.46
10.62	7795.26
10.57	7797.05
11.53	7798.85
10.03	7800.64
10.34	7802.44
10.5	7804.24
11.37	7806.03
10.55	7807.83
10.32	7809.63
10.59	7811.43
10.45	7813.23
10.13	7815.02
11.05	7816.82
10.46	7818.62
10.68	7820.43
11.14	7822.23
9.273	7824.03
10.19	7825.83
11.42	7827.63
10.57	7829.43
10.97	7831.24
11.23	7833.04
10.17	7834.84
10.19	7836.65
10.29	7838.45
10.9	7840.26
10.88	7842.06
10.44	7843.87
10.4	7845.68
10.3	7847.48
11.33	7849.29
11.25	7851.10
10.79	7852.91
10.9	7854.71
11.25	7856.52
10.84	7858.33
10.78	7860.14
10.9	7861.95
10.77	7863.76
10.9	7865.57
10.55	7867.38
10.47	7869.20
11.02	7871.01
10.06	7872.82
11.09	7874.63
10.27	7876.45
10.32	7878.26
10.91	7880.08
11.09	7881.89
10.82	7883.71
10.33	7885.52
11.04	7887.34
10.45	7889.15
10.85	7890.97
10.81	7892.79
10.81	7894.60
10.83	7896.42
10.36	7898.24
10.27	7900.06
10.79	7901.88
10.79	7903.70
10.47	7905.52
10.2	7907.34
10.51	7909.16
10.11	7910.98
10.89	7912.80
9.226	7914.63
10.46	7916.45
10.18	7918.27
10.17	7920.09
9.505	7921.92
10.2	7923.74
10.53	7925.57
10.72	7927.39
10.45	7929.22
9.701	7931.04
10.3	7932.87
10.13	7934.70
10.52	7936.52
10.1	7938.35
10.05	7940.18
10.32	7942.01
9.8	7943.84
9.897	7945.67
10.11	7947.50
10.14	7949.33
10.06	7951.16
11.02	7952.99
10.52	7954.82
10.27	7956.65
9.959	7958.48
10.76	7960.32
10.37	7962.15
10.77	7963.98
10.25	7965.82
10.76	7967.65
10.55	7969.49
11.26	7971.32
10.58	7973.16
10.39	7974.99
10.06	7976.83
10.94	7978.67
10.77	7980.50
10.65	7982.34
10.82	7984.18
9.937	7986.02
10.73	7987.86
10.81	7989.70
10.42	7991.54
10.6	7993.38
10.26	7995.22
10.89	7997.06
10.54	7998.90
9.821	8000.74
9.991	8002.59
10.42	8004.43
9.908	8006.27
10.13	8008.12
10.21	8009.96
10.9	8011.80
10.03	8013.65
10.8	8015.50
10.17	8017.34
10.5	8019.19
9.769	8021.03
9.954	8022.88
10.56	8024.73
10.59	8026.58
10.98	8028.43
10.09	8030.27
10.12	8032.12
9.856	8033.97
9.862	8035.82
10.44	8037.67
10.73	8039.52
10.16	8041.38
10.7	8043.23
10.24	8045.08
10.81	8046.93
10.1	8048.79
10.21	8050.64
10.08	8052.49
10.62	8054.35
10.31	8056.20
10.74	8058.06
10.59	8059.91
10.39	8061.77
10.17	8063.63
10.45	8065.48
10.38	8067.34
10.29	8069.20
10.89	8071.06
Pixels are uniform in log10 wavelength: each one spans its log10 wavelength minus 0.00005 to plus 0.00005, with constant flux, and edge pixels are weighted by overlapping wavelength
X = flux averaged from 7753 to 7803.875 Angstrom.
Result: 10.8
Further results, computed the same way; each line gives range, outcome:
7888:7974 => 10.4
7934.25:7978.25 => 10.4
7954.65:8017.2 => 10.5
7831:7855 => 10.7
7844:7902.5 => 10.7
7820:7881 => 10.7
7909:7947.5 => 10.2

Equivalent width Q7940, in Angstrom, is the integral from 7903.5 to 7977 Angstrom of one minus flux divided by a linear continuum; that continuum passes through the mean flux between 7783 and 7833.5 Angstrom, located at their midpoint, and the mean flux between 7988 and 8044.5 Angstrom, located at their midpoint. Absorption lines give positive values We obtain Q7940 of 1.0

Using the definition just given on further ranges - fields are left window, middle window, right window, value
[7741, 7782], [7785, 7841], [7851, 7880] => 0.50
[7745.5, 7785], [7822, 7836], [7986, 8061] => 0.10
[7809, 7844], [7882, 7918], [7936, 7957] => -0.60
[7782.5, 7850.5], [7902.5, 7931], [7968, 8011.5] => 0.73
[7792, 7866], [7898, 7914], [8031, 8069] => 0.15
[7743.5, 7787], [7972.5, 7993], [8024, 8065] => -0.17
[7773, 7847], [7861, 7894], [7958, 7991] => -0.19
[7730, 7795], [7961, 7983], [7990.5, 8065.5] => -0.35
